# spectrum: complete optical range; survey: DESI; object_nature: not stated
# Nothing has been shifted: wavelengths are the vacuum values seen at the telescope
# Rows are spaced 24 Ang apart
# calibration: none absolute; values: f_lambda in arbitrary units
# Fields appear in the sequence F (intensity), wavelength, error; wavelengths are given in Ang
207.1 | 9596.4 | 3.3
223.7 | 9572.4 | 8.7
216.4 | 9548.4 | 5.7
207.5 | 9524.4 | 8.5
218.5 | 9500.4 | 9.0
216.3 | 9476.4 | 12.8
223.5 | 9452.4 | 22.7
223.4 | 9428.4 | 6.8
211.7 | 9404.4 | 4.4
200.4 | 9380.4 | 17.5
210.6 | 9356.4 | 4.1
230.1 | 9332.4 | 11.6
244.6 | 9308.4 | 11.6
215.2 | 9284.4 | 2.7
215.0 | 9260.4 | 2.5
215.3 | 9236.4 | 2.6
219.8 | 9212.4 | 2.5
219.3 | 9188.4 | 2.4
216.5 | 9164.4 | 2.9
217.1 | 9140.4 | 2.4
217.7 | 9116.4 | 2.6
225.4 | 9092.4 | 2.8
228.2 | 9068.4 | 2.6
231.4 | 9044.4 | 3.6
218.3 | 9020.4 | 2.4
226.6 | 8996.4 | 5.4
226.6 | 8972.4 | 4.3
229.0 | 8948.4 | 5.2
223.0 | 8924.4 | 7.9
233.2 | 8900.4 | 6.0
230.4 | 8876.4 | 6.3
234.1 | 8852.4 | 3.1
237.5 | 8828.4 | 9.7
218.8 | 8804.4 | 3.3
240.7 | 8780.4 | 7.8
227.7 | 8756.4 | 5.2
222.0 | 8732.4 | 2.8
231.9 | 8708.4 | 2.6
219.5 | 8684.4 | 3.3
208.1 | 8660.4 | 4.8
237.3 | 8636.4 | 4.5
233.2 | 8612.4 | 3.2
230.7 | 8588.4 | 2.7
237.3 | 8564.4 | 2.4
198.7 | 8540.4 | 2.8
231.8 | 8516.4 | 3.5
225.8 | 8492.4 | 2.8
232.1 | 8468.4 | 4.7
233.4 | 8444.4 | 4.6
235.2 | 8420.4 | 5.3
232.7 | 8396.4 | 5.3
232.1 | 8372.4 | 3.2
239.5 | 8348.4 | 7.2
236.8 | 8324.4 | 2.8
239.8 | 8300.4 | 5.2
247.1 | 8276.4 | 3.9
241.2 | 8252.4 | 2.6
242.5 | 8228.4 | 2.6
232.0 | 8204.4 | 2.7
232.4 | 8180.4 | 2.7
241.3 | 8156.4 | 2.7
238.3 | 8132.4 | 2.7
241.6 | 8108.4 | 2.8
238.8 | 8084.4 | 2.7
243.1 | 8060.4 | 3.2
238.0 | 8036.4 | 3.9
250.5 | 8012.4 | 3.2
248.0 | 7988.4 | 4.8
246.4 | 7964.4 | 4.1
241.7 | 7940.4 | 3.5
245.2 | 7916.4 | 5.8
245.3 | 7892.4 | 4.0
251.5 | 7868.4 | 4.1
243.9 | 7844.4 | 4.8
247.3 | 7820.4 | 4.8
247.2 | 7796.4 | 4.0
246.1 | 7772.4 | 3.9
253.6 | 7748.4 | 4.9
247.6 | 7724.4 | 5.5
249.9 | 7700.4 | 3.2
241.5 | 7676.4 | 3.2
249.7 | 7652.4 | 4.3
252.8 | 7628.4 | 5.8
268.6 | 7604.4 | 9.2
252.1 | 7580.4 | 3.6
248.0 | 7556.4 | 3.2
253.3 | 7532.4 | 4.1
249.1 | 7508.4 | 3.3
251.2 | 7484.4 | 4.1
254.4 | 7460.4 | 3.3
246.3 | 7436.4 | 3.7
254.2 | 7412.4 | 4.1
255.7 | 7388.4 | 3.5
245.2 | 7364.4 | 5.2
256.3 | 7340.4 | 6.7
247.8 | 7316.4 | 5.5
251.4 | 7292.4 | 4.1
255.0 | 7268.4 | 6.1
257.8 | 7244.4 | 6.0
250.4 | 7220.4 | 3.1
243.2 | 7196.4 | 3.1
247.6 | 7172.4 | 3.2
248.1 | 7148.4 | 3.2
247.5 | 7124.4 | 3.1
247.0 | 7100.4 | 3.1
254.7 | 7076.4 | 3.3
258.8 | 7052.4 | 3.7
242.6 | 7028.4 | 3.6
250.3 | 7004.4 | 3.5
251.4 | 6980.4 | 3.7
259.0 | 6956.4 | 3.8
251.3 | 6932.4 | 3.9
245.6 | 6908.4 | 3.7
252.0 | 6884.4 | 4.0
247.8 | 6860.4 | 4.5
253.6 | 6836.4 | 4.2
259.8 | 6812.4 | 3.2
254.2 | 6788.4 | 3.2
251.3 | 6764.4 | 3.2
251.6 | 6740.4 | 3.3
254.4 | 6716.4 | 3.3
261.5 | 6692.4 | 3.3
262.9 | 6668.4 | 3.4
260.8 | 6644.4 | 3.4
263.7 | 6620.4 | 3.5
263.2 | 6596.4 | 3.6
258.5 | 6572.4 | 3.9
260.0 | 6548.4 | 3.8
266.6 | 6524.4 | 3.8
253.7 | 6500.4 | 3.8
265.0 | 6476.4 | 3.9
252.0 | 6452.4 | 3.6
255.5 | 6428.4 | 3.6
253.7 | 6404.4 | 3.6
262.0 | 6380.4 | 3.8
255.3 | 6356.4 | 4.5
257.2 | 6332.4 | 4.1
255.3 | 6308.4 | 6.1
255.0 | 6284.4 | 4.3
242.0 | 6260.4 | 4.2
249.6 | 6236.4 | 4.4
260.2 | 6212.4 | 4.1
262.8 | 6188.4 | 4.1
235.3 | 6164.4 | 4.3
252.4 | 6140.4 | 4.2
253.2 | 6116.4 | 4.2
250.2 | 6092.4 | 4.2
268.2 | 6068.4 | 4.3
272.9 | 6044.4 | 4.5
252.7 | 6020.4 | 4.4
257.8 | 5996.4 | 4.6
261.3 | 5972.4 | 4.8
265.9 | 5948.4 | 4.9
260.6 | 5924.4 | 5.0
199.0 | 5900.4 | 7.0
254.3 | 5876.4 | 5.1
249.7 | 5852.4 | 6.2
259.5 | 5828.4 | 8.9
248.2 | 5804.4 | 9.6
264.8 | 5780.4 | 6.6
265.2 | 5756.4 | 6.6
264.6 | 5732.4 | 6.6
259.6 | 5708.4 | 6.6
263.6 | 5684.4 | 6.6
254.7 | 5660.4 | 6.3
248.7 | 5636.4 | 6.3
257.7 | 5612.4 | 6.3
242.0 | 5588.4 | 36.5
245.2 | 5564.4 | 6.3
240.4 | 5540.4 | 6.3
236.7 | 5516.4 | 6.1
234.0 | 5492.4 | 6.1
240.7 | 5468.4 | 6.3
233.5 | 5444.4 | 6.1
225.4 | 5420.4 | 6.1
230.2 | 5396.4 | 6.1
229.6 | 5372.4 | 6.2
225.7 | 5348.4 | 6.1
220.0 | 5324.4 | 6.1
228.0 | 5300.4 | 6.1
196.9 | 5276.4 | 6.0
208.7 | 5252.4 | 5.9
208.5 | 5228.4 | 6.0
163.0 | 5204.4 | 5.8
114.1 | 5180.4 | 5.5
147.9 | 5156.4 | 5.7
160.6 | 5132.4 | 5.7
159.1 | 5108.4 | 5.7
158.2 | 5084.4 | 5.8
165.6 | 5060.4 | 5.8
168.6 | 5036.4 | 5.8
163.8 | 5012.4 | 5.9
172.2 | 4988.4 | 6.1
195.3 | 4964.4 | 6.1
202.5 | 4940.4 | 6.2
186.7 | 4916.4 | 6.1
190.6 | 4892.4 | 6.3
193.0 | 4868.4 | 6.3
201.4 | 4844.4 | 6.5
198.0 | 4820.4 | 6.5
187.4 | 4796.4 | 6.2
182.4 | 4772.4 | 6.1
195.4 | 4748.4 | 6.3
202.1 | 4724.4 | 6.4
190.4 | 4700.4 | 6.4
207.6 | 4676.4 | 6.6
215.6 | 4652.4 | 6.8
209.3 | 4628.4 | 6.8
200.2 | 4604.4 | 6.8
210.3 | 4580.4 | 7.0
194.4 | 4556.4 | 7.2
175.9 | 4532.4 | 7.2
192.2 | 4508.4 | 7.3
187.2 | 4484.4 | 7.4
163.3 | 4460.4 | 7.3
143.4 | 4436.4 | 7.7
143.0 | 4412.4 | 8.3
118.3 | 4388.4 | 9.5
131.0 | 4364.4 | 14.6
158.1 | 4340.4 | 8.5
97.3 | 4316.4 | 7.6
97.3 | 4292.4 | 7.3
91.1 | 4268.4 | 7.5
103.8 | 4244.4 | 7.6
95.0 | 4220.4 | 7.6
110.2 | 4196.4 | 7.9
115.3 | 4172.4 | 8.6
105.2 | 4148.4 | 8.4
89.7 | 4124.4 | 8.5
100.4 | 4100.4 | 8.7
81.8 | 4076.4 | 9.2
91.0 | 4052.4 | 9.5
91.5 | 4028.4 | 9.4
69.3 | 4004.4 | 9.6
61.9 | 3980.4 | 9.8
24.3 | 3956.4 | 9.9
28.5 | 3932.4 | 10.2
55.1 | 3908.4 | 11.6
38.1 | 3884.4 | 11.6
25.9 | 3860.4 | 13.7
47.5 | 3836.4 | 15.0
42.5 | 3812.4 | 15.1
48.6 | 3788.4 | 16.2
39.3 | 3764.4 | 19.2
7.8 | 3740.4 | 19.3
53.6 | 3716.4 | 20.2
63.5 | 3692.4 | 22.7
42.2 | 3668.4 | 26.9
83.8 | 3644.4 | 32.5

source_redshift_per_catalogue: 0.00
